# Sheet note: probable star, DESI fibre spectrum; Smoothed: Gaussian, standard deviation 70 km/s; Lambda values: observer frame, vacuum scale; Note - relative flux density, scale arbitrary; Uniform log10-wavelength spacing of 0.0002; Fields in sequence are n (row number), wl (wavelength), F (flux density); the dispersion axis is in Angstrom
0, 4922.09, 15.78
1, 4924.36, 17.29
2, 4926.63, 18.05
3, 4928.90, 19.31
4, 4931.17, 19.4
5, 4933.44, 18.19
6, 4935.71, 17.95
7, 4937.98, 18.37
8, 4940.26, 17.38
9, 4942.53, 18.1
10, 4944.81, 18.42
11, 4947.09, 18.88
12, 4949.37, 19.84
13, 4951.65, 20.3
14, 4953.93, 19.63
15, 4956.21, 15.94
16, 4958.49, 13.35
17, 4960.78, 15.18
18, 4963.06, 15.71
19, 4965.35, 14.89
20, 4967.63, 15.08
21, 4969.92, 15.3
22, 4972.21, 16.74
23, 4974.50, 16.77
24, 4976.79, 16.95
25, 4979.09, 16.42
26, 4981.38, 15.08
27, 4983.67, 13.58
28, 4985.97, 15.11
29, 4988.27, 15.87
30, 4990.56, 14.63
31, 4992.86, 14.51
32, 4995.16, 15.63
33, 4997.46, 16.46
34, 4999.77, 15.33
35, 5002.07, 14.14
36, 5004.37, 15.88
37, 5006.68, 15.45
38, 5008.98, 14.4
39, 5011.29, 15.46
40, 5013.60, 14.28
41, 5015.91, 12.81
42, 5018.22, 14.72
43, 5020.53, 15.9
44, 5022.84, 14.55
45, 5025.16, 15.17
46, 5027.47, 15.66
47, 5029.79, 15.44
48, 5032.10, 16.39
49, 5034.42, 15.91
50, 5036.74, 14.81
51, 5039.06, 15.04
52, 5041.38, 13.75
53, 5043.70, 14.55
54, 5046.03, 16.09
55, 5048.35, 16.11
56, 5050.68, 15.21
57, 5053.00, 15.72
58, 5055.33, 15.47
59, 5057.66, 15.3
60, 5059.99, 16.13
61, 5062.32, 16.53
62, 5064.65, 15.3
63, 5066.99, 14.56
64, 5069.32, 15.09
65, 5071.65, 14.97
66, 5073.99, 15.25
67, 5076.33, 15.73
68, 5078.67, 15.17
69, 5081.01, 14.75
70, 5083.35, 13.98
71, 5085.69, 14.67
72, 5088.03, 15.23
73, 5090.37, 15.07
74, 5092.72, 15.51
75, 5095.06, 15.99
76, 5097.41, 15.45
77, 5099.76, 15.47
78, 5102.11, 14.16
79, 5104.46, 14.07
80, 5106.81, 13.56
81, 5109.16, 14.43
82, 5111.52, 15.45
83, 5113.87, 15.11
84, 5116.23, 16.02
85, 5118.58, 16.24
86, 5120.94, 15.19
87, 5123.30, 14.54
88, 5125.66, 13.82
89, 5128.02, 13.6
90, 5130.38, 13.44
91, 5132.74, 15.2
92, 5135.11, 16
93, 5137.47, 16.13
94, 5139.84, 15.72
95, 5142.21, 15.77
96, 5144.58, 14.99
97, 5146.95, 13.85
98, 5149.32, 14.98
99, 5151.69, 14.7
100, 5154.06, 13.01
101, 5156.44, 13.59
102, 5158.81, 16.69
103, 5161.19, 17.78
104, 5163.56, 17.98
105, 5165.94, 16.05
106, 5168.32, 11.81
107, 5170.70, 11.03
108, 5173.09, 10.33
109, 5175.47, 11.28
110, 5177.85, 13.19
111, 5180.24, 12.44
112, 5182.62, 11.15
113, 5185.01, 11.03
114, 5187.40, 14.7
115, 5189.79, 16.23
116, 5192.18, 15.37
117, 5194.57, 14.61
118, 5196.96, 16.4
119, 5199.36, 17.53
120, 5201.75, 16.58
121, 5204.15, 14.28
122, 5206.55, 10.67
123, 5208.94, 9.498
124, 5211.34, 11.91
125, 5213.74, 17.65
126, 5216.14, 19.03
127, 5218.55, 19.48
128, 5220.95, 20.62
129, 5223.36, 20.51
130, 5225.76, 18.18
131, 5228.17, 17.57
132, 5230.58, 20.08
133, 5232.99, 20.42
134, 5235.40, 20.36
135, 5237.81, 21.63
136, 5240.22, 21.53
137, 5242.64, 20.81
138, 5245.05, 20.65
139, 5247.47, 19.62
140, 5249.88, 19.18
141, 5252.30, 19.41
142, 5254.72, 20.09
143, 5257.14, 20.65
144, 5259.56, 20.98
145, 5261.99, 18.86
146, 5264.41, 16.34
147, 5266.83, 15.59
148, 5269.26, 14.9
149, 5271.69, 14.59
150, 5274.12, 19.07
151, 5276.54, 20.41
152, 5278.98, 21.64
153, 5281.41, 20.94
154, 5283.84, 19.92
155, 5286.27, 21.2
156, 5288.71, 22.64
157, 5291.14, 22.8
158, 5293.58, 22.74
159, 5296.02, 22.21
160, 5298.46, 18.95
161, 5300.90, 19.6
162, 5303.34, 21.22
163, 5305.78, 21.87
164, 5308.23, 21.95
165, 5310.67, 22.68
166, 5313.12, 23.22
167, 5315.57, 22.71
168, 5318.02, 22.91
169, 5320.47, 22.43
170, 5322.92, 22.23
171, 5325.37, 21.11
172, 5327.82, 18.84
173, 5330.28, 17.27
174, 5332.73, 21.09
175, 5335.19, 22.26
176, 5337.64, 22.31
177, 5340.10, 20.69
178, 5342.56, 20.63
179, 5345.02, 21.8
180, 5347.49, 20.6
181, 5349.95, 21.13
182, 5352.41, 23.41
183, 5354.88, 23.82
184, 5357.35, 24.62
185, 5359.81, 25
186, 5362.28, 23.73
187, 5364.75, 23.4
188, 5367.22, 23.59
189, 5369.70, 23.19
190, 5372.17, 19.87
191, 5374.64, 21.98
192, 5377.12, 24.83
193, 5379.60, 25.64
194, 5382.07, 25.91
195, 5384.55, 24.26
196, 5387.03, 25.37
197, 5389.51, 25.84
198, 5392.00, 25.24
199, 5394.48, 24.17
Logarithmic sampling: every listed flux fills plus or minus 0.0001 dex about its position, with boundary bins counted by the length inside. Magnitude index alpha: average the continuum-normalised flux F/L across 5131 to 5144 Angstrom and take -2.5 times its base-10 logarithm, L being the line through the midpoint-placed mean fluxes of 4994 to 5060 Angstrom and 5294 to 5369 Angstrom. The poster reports 0.13 mag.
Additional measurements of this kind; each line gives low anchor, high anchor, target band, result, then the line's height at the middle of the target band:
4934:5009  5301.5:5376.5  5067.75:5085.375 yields 0.20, 18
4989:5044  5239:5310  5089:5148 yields 0.14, 17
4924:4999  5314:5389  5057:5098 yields 0.21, 18.5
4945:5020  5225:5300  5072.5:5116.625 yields 0.16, 17.4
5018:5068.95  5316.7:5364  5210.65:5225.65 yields 0.05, 19.2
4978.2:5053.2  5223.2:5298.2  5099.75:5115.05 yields 0.16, 16.9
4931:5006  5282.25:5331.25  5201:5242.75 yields 0.14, 20.2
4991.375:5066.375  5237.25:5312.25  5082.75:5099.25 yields 0.09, 16.5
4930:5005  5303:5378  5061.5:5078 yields 0.18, 18.1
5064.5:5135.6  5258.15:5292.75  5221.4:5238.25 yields -0.09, 18.2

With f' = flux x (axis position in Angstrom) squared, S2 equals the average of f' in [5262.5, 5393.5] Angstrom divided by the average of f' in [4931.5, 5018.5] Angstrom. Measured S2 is 1.55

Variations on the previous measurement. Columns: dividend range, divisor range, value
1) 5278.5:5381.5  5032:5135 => 1.61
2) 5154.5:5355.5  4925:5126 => 1.29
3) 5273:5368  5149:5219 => 1.60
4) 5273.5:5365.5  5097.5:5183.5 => 1.61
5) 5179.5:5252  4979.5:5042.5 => 1.23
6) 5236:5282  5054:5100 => 1.36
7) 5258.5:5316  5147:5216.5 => 1.49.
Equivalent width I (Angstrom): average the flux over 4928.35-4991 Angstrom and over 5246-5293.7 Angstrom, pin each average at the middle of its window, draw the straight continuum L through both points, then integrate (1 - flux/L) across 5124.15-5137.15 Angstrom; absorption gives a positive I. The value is 2.70 Angstrom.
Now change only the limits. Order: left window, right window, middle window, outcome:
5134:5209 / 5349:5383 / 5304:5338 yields -0.3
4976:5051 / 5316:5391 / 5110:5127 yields 2.3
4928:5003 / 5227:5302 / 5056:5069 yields 1.6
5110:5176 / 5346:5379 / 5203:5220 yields 2.5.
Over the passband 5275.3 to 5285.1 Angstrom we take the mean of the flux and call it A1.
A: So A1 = 20.7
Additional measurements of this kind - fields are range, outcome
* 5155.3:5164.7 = 16.5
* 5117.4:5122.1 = 15.7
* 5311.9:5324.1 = 22.7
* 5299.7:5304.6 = 20.4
